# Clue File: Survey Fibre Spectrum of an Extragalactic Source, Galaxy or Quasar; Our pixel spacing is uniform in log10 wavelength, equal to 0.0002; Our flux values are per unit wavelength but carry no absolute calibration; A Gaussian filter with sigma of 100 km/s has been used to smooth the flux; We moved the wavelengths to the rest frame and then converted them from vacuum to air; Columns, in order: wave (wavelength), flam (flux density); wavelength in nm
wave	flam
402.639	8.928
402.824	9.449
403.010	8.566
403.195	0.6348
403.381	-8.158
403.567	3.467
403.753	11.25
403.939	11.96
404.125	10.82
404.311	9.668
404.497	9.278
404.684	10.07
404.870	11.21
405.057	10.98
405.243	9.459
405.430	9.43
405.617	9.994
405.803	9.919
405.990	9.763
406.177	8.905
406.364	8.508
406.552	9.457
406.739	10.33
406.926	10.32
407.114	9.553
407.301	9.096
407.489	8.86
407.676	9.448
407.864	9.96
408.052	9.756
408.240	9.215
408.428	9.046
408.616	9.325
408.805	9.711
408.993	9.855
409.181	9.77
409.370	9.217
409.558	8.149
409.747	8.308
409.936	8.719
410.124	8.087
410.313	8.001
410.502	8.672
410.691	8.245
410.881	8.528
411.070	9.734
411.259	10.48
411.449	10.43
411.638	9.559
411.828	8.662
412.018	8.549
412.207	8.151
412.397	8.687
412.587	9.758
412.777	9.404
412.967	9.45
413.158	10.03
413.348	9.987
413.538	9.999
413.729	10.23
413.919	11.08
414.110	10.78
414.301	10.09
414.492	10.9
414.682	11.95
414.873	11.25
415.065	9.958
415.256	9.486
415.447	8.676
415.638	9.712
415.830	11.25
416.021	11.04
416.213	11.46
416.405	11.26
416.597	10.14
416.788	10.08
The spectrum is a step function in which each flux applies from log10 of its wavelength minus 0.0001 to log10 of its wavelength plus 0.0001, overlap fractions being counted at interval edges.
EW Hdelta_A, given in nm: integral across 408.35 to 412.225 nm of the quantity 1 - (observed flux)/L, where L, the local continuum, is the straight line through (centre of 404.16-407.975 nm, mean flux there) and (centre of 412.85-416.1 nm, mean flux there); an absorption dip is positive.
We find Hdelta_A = 0.39 nm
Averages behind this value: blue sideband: 9.73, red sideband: 10.3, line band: 9.03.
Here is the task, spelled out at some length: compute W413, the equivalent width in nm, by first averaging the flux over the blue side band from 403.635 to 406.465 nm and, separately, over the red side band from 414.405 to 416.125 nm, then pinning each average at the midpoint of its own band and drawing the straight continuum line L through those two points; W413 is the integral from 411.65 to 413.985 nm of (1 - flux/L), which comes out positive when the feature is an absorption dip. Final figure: 0.20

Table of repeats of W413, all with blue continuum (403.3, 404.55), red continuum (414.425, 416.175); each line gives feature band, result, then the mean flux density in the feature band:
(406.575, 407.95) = -0.282 nm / 9.65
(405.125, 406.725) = -0.404 nm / 9.5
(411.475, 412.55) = 0.067 nm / 8.89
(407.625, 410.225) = -0.206 nm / 9.17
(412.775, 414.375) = -0.031 nm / 10.2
